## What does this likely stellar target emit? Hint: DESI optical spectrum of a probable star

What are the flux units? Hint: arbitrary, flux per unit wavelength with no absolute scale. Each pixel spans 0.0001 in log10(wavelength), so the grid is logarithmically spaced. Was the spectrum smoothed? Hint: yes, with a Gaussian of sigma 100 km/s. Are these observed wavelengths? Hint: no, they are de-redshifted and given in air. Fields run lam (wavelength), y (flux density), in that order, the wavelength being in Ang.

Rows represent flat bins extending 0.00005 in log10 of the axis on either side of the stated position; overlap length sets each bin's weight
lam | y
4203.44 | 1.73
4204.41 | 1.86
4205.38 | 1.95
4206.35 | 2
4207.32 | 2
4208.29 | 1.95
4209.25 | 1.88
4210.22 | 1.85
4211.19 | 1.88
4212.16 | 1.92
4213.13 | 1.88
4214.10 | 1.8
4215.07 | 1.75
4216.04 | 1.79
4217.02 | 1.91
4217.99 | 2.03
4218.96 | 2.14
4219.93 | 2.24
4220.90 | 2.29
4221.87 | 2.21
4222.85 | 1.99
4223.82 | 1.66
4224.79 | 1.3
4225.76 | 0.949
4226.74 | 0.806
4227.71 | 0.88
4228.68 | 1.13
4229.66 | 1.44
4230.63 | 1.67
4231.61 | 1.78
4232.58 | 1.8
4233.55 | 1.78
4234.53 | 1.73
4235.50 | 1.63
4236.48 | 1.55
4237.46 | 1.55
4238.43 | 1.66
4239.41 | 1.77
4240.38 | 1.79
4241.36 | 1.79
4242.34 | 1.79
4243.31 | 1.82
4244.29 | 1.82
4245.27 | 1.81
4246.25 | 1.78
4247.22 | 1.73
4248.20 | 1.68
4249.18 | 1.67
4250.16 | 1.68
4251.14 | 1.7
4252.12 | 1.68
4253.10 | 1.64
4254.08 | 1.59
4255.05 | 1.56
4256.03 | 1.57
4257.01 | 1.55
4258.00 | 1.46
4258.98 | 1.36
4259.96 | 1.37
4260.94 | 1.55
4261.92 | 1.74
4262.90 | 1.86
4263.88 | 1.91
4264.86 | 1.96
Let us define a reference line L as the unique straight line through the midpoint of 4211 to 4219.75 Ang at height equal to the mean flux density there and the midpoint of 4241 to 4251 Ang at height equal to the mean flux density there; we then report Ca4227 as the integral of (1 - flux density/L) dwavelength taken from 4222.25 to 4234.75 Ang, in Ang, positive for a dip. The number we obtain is 2.62 Ang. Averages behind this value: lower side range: 1.91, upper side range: 1.75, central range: 1.46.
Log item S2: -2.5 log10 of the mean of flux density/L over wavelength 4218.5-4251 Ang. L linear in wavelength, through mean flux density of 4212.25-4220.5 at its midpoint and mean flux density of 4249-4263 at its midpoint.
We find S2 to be 0.06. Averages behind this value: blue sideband 1.94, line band 1.68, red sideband 1.59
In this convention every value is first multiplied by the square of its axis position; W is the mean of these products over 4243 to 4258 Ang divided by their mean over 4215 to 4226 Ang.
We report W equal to 0.90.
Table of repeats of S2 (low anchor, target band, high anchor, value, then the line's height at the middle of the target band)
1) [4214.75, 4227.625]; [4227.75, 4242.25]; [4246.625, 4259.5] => 0.037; 1.69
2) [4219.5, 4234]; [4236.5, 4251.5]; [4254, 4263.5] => -0.100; 1.58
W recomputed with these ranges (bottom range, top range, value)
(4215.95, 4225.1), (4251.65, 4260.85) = 0.79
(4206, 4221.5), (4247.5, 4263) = 0.83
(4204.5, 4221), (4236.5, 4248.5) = 0.91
